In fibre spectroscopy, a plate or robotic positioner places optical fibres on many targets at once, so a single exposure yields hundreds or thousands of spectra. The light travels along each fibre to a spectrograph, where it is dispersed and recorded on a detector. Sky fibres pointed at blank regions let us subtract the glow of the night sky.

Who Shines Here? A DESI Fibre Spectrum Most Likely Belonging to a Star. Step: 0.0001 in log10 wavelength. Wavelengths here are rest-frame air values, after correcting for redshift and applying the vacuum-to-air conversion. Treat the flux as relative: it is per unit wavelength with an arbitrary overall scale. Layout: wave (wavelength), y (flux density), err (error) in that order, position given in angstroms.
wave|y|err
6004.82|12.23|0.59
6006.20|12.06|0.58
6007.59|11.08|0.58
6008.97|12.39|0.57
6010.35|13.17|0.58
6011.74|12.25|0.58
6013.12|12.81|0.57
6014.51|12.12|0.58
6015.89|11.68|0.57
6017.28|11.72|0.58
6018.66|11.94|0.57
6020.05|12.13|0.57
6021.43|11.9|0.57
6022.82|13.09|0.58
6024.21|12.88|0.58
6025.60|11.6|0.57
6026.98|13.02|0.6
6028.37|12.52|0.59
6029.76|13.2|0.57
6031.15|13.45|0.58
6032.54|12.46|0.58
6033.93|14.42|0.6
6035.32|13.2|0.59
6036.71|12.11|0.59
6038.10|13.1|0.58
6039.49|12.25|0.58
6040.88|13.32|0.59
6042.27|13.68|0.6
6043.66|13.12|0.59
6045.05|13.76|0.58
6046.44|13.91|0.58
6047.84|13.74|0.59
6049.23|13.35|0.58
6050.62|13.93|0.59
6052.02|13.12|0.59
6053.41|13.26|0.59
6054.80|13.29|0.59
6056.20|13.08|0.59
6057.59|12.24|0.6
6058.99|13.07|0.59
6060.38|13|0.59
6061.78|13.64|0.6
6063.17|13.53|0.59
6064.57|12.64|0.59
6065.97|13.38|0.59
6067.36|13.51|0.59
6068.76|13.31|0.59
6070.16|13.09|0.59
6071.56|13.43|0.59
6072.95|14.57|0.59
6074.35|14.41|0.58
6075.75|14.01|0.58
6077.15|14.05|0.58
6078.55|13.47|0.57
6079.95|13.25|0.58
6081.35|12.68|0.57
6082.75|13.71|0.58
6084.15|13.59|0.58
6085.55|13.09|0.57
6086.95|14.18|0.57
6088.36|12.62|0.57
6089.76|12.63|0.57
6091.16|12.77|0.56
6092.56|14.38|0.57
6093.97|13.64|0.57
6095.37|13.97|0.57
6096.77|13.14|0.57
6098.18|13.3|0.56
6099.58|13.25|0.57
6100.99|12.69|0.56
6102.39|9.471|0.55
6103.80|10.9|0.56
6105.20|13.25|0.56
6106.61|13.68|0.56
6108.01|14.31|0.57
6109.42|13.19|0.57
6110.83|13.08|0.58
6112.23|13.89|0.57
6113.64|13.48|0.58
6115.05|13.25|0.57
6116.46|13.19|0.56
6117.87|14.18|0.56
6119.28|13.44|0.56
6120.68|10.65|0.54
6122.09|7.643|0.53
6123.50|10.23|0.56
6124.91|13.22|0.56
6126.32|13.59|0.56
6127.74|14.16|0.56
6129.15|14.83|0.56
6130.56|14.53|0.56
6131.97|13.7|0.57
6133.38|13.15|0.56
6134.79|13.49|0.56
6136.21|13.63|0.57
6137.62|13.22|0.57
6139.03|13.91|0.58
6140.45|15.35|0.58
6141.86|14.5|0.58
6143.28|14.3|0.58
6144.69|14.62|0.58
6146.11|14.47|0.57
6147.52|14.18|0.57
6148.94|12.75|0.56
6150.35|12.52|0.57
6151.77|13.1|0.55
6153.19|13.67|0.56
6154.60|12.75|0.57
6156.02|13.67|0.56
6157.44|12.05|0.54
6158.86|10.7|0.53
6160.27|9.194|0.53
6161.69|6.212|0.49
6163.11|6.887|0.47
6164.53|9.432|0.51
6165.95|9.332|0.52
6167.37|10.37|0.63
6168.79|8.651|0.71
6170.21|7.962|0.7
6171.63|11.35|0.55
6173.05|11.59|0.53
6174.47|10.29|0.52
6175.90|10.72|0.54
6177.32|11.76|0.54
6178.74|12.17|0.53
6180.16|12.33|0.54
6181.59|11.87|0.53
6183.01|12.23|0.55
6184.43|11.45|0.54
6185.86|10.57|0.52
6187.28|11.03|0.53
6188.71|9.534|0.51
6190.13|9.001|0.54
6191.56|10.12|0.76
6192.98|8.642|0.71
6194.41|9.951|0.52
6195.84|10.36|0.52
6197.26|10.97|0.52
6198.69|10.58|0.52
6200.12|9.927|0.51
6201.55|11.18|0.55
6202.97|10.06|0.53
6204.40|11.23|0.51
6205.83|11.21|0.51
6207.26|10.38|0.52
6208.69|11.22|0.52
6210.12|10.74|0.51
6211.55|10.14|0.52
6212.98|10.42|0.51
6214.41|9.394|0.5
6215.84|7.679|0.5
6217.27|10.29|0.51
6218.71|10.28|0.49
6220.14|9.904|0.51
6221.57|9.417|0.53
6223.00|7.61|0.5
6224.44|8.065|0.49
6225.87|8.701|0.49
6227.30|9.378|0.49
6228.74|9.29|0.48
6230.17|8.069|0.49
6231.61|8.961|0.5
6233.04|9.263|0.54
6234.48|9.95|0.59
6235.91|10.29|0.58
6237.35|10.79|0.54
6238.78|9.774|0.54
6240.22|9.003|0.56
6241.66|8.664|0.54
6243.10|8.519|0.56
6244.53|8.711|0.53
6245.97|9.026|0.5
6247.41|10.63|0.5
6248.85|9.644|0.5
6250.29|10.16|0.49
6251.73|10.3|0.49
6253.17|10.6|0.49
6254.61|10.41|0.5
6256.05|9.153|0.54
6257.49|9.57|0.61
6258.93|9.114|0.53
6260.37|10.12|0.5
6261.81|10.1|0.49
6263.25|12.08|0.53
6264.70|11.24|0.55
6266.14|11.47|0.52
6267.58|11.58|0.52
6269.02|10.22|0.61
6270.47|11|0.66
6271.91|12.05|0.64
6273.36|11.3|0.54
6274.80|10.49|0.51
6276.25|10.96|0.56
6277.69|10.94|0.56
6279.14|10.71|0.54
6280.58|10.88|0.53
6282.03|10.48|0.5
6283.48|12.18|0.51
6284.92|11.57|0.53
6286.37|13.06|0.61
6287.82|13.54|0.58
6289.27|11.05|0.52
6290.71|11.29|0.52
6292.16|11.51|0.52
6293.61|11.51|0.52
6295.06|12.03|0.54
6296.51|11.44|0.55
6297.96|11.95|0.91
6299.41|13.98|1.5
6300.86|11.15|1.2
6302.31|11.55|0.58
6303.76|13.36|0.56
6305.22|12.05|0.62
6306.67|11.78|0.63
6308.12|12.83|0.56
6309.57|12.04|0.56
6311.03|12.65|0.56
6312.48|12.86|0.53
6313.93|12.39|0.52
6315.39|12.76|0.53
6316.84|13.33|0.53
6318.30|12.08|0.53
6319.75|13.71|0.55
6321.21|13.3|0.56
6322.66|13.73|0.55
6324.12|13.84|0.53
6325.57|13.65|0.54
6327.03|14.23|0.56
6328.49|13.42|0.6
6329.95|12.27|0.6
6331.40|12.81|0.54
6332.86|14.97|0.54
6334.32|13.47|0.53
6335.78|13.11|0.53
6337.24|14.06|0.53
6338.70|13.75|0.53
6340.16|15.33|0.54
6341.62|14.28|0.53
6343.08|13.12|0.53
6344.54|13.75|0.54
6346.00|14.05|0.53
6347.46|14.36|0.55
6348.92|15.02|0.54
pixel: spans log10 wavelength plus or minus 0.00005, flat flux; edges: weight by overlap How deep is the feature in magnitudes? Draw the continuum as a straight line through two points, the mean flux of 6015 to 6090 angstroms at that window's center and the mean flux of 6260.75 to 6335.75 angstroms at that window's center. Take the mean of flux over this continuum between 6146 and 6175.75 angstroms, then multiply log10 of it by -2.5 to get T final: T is 0.16 mag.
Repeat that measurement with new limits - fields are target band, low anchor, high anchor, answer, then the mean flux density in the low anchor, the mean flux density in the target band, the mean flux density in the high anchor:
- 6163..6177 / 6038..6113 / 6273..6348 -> 0.30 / 13.3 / 9.83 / 12.6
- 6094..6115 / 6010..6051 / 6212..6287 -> -0.10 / 12.9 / 13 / 10.1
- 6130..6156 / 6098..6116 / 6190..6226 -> -0.16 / 12.9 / 13.8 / 9.94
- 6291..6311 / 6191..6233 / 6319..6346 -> 0.05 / 9.79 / 12.1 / 13.7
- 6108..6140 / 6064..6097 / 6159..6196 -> -0.10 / 13.5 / 13.1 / 10.1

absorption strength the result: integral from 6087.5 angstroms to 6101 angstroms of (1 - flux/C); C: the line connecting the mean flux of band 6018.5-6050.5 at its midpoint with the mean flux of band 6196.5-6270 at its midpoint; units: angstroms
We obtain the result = -1.35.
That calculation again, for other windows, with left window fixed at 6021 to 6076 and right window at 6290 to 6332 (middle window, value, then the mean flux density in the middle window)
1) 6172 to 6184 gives 1.2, 11.6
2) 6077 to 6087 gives -0.2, 13.4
